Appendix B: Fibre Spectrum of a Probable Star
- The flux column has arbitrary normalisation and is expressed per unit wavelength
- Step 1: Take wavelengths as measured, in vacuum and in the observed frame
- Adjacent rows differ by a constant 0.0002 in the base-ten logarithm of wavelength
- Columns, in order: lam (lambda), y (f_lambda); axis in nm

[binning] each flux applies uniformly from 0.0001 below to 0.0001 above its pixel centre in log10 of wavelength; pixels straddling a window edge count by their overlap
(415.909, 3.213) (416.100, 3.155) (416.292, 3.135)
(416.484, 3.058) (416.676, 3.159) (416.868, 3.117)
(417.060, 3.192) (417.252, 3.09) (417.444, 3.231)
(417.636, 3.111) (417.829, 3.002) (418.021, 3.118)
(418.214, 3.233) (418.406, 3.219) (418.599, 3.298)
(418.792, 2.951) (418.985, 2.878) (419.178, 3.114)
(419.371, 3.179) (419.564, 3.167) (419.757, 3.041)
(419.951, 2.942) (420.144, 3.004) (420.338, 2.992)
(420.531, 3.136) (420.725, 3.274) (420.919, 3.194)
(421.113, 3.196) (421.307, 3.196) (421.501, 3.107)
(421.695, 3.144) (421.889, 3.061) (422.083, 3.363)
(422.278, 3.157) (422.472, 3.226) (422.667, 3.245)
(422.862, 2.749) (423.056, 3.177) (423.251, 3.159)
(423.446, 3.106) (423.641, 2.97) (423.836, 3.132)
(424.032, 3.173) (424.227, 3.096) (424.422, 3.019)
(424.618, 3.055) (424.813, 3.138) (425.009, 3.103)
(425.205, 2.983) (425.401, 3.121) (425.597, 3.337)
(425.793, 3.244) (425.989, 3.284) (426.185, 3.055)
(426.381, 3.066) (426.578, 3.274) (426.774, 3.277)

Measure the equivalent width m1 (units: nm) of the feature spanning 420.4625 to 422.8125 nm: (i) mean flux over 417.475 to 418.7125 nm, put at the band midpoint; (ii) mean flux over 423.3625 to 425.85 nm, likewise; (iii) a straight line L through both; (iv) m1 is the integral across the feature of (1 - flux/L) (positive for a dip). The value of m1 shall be -0.036 nm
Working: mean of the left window 3.16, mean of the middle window 3.18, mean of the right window 3.11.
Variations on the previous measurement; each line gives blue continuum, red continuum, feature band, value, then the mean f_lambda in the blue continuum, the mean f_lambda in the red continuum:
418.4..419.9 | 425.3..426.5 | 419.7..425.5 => 0.057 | 3.09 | 3.19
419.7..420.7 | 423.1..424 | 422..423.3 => -0.028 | 3.04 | 3.1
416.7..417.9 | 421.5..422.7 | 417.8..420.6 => 0.059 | 3.13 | 3.19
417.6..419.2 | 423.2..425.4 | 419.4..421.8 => -0.018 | 3.1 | 3.08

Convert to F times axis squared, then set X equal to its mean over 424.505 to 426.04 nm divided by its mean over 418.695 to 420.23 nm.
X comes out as 1.07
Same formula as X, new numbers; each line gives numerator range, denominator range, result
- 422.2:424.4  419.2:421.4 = 1.01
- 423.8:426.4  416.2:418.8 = 1.03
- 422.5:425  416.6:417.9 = 1.02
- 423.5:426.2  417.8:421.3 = 1.03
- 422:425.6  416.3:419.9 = 1.03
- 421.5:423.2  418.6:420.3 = 1.04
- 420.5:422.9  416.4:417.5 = 1.03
